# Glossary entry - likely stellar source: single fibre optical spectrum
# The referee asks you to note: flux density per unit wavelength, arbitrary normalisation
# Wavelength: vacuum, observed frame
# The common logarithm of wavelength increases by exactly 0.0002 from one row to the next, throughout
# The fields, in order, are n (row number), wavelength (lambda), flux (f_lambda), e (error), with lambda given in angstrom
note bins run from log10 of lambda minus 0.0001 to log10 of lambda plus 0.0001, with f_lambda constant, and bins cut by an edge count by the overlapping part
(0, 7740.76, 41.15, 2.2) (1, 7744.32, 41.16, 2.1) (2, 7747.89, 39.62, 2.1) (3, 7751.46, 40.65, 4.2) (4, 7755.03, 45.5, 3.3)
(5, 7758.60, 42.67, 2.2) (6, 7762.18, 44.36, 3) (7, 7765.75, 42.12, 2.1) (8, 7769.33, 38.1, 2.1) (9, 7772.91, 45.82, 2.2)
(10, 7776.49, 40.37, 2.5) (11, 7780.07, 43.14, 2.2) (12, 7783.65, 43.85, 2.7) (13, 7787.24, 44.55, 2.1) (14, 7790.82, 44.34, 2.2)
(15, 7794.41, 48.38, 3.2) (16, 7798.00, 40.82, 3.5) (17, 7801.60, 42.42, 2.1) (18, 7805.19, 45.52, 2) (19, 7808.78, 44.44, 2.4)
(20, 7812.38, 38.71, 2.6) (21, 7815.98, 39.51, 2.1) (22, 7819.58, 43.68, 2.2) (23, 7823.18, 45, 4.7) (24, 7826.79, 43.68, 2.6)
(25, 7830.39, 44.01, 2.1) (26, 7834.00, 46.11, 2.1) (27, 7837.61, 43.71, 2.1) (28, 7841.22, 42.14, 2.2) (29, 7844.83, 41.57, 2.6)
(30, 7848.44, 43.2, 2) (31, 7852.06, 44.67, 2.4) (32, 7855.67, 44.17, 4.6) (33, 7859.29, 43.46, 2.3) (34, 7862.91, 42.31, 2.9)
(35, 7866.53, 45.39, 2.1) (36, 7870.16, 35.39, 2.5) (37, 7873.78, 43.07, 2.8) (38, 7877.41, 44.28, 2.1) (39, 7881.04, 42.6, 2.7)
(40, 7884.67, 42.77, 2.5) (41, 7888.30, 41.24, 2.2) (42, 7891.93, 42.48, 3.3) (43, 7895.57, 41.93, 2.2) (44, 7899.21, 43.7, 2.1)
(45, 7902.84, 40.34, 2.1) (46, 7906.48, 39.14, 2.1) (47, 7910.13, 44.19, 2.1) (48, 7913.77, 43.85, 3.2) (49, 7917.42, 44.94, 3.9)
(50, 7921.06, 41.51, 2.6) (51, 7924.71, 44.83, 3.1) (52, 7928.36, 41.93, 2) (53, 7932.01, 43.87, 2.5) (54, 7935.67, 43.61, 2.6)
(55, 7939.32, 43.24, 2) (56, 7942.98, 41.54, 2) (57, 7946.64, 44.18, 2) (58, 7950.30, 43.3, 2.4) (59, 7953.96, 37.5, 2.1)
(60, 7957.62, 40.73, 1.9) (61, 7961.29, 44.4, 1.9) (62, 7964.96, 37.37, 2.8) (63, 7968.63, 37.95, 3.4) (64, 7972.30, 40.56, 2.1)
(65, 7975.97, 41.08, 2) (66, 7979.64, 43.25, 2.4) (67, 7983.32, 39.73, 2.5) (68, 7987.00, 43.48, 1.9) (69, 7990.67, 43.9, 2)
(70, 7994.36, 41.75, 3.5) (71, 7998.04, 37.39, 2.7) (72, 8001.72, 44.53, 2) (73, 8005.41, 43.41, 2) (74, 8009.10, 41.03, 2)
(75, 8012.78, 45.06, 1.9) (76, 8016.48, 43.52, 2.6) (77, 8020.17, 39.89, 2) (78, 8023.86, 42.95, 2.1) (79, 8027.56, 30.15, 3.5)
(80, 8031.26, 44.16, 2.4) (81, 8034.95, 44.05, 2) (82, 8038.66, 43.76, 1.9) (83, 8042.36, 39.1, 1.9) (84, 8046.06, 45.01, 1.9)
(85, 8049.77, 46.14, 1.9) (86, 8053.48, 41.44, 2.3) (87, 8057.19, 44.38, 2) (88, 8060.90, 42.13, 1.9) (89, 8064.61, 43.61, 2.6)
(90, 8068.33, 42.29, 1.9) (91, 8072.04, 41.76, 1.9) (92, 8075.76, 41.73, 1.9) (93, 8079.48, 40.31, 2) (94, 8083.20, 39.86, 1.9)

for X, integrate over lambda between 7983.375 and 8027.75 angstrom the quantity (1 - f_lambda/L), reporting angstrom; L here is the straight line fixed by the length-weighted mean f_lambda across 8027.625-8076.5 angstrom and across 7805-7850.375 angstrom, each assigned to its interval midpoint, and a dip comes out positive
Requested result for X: 1.0 angstrom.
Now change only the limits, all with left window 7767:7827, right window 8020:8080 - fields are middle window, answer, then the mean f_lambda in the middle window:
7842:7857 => -0.2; 43.3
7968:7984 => 0.6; 40.8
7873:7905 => 0.2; 42.4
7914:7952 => -0.7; 43.3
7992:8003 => 0.3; 41.2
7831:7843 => -0.3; 44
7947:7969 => 0.9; 40.6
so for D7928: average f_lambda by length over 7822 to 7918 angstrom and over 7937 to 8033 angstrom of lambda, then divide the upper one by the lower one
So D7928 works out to 0.97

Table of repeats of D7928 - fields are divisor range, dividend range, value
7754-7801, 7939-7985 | 0.95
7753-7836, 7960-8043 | 0.96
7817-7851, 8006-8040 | 0.96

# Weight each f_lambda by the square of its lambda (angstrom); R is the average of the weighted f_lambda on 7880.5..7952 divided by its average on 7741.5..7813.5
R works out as 1.03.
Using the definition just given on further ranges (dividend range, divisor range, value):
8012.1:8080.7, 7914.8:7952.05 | 1.00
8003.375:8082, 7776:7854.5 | 1.03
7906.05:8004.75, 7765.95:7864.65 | 1.01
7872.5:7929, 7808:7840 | 1.01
